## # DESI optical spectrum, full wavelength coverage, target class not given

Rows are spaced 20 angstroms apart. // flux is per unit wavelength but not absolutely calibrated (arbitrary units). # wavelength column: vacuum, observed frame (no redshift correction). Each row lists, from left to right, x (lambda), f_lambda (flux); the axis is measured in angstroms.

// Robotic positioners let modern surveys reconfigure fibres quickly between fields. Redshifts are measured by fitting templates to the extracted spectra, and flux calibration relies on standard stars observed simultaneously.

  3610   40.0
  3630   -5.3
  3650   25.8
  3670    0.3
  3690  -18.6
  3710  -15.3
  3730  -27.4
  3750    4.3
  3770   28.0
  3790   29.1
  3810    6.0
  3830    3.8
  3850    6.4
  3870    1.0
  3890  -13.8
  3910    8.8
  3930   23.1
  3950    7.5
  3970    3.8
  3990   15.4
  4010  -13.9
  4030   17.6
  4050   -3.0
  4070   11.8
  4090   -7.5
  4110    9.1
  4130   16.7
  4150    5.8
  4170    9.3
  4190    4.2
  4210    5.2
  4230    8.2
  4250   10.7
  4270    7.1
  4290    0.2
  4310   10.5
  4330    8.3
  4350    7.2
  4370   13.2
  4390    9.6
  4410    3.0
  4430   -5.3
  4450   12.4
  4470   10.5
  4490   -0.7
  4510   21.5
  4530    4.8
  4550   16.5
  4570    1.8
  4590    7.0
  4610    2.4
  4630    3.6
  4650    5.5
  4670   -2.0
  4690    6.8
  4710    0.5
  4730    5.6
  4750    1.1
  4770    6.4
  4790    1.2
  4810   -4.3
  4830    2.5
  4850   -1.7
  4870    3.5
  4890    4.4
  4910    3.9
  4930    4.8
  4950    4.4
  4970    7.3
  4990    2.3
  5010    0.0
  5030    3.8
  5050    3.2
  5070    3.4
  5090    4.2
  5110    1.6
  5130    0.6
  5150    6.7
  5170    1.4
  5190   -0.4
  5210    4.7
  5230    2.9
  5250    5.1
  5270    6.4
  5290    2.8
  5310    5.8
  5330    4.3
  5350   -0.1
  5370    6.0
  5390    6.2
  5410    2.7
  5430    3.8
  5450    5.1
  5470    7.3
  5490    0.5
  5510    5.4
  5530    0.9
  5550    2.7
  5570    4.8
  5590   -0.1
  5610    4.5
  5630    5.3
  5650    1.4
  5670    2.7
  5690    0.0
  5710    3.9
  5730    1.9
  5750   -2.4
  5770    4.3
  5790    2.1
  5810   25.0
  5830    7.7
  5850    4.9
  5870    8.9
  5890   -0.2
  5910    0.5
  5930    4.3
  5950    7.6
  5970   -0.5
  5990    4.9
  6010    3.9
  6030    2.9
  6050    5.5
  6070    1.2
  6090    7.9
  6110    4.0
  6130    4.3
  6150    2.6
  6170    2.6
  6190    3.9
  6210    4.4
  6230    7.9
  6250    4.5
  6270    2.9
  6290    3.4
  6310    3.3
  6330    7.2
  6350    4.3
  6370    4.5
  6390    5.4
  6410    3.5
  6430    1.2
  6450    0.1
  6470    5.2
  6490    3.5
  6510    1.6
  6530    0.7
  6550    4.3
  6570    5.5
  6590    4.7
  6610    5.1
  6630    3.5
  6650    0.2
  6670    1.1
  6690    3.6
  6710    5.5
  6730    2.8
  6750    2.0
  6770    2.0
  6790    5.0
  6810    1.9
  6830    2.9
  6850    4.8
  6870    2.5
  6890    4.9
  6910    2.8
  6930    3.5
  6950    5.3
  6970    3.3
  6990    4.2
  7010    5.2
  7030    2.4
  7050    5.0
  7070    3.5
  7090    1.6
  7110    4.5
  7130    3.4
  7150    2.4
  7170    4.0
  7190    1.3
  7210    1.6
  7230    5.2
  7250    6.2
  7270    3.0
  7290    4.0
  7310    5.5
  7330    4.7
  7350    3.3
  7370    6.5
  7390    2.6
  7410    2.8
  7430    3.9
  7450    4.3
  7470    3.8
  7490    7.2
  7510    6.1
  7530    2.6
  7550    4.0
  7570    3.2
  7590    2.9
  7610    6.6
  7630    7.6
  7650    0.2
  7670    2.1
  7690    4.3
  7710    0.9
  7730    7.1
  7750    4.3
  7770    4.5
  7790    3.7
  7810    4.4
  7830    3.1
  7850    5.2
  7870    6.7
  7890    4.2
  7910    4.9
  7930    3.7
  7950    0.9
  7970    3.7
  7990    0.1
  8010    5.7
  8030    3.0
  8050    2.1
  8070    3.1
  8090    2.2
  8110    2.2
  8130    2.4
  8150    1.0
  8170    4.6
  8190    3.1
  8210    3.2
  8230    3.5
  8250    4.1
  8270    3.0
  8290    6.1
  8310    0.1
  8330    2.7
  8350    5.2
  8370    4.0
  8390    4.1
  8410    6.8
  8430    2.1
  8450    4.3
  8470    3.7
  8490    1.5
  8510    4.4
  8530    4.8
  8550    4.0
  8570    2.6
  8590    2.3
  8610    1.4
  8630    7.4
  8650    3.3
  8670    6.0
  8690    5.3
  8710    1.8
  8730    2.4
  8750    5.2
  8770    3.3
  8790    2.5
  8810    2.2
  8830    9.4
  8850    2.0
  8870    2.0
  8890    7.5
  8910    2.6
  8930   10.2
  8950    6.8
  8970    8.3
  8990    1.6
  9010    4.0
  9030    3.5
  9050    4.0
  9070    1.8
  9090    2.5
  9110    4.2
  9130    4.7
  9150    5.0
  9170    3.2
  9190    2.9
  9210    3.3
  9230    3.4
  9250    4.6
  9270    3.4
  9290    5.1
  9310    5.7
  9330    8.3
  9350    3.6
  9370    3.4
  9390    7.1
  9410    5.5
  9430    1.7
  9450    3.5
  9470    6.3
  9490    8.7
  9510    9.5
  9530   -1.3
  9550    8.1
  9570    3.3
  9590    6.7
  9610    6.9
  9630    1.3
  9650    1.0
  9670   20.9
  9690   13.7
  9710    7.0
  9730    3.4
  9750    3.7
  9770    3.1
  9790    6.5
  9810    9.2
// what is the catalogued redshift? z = 1.60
